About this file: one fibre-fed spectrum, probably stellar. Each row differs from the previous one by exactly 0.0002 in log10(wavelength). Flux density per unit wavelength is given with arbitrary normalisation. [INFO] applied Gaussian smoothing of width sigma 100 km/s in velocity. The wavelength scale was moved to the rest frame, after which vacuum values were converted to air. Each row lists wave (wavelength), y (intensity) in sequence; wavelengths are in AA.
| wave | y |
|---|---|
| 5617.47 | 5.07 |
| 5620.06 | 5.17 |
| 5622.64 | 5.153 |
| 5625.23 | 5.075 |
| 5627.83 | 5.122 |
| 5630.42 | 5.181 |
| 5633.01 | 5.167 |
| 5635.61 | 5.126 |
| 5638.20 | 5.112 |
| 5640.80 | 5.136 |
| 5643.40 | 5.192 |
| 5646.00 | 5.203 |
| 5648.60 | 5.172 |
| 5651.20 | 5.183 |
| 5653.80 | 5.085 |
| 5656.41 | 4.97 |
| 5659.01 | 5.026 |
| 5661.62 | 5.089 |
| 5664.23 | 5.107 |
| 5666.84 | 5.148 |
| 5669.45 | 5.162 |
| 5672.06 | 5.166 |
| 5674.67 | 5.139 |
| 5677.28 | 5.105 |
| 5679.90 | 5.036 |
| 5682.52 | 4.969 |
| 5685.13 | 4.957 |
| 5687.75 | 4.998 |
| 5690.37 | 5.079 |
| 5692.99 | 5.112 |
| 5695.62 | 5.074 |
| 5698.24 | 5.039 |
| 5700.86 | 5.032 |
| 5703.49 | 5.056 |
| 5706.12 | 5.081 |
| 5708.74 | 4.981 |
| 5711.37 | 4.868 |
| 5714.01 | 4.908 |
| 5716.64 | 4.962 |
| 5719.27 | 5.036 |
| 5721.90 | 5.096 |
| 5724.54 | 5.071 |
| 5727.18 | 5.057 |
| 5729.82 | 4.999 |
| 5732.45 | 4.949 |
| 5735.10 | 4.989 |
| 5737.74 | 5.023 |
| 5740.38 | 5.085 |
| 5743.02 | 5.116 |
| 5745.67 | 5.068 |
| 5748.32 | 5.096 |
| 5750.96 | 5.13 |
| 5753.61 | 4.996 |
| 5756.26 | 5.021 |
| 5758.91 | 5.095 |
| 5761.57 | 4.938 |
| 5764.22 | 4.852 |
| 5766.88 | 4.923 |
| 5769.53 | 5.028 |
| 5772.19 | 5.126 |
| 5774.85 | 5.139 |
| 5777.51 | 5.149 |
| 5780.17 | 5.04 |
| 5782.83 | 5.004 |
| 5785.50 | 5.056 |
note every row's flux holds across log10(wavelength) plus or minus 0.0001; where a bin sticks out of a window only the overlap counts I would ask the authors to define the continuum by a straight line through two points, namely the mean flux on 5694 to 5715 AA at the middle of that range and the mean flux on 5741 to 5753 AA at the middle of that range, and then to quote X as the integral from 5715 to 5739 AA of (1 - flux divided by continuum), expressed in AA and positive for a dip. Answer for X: 0.2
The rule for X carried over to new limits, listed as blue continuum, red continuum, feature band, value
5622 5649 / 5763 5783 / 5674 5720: 0.7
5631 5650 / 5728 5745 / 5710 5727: 0.2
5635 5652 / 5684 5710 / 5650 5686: 0.2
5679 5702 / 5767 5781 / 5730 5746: 0.1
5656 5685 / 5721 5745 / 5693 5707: 0.0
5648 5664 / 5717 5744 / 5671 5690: 0.1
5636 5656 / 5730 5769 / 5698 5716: 0.3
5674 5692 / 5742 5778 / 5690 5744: 0.1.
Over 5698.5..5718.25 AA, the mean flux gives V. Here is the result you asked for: 4.99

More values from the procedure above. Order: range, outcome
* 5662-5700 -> 5.08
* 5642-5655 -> 5.17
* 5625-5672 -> 5.13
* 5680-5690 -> 4.99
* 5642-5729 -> 5.06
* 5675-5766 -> 5.03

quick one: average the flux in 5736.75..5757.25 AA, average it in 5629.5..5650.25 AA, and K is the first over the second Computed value 0.98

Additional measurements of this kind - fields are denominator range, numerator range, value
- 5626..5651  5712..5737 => 0.97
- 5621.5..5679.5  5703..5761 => 0.98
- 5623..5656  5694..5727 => 0.98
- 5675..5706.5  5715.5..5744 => 1.00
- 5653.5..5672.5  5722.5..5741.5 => 0.99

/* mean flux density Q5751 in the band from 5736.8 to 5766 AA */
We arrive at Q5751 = 5.04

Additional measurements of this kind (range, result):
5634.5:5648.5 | 5.16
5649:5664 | 5.08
